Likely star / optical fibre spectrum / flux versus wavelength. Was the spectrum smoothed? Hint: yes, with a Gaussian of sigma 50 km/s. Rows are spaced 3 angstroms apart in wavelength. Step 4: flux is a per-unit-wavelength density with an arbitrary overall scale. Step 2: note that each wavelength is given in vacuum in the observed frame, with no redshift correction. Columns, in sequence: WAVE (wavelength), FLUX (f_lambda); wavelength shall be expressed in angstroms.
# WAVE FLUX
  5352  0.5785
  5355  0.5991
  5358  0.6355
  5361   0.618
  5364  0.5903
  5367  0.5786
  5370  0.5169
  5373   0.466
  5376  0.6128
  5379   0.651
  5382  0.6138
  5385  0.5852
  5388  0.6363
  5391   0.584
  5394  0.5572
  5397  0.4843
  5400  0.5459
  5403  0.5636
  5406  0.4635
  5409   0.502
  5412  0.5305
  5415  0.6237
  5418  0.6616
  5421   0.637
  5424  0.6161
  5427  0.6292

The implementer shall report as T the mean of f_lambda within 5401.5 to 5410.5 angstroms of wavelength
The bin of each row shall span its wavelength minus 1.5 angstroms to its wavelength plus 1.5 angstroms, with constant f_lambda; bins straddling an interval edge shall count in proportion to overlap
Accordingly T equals 0.51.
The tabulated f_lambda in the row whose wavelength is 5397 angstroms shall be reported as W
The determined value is 0.4843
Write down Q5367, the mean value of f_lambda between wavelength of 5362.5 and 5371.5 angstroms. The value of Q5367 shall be 0.562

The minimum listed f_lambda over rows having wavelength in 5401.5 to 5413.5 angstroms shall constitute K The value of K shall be 0.4635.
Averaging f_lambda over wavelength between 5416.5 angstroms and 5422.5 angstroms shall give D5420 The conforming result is 0.649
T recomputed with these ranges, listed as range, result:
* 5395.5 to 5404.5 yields 0.531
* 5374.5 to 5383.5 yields 0.626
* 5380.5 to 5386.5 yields 0.6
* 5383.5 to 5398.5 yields 0.569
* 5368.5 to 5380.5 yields 0.562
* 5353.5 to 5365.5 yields 0.611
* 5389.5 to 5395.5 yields 0.571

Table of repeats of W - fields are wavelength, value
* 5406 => 0.4635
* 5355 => 0.5991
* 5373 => 0.466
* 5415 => 0.6237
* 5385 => 0.5852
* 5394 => 0.5572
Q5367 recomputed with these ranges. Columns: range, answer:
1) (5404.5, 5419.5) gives 0.556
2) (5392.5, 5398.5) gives 0.521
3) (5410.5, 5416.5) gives 0.577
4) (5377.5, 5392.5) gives 0.614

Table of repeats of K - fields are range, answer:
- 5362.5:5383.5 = 0.466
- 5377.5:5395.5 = 0.5572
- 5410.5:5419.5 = 0.5305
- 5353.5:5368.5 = 0.5786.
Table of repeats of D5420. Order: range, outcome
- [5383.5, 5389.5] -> 0.611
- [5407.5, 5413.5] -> 0.516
